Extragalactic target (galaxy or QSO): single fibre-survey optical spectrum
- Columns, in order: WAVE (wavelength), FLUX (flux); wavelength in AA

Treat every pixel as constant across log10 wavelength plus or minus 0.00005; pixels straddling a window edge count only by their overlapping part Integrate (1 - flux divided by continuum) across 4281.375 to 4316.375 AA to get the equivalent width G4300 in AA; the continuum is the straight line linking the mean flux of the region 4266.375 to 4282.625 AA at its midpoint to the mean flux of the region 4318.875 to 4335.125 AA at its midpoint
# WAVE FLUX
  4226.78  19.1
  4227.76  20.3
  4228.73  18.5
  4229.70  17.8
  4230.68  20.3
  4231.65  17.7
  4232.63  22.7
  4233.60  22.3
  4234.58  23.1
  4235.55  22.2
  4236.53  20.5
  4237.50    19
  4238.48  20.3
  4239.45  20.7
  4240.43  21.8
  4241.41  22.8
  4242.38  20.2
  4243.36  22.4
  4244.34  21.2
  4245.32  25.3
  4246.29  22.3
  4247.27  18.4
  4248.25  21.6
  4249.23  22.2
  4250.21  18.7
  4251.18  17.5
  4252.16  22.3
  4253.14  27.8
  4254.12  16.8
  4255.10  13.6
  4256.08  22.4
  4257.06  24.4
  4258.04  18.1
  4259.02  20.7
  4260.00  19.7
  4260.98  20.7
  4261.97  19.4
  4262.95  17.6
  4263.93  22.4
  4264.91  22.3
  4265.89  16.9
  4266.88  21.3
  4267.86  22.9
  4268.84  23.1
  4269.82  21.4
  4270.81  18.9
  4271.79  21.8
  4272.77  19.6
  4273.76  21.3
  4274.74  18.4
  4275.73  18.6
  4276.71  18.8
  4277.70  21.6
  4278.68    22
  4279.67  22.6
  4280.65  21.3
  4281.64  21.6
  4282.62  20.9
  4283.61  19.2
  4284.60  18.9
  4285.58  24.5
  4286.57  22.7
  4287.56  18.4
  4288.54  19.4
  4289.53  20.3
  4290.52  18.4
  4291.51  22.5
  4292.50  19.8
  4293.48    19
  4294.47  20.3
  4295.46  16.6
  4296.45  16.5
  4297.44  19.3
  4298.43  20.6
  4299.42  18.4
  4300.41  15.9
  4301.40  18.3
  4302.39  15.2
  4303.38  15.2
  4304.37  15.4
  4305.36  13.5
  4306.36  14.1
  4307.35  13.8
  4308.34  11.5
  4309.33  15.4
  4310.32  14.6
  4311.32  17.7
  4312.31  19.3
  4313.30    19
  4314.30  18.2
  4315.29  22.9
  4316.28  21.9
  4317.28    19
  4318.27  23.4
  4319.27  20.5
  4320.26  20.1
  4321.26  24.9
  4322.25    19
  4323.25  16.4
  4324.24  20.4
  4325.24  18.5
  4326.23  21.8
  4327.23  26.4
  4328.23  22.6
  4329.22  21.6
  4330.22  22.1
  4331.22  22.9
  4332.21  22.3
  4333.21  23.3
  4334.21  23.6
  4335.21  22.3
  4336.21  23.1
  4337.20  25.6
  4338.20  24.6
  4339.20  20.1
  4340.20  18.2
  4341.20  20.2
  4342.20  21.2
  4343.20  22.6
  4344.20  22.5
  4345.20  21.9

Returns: 5.0 AA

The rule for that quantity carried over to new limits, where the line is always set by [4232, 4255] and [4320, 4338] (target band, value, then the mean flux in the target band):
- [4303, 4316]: 3.33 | 16.3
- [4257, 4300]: 2.69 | 20.2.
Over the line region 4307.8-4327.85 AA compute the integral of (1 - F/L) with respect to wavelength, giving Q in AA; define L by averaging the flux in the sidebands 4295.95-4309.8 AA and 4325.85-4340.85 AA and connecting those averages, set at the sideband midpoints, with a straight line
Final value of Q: -0.26 AA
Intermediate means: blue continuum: 15.9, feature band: 19.6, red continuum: 22.7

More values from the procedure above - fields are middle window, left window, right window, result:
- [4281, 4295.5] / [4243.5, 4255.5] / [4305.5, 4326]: -0.64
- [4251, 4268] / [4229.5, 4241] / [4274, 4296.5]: 0.09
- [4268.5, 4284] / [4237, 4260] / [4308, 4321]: -0.49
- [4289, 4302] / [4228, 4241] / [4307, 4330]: 0.63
